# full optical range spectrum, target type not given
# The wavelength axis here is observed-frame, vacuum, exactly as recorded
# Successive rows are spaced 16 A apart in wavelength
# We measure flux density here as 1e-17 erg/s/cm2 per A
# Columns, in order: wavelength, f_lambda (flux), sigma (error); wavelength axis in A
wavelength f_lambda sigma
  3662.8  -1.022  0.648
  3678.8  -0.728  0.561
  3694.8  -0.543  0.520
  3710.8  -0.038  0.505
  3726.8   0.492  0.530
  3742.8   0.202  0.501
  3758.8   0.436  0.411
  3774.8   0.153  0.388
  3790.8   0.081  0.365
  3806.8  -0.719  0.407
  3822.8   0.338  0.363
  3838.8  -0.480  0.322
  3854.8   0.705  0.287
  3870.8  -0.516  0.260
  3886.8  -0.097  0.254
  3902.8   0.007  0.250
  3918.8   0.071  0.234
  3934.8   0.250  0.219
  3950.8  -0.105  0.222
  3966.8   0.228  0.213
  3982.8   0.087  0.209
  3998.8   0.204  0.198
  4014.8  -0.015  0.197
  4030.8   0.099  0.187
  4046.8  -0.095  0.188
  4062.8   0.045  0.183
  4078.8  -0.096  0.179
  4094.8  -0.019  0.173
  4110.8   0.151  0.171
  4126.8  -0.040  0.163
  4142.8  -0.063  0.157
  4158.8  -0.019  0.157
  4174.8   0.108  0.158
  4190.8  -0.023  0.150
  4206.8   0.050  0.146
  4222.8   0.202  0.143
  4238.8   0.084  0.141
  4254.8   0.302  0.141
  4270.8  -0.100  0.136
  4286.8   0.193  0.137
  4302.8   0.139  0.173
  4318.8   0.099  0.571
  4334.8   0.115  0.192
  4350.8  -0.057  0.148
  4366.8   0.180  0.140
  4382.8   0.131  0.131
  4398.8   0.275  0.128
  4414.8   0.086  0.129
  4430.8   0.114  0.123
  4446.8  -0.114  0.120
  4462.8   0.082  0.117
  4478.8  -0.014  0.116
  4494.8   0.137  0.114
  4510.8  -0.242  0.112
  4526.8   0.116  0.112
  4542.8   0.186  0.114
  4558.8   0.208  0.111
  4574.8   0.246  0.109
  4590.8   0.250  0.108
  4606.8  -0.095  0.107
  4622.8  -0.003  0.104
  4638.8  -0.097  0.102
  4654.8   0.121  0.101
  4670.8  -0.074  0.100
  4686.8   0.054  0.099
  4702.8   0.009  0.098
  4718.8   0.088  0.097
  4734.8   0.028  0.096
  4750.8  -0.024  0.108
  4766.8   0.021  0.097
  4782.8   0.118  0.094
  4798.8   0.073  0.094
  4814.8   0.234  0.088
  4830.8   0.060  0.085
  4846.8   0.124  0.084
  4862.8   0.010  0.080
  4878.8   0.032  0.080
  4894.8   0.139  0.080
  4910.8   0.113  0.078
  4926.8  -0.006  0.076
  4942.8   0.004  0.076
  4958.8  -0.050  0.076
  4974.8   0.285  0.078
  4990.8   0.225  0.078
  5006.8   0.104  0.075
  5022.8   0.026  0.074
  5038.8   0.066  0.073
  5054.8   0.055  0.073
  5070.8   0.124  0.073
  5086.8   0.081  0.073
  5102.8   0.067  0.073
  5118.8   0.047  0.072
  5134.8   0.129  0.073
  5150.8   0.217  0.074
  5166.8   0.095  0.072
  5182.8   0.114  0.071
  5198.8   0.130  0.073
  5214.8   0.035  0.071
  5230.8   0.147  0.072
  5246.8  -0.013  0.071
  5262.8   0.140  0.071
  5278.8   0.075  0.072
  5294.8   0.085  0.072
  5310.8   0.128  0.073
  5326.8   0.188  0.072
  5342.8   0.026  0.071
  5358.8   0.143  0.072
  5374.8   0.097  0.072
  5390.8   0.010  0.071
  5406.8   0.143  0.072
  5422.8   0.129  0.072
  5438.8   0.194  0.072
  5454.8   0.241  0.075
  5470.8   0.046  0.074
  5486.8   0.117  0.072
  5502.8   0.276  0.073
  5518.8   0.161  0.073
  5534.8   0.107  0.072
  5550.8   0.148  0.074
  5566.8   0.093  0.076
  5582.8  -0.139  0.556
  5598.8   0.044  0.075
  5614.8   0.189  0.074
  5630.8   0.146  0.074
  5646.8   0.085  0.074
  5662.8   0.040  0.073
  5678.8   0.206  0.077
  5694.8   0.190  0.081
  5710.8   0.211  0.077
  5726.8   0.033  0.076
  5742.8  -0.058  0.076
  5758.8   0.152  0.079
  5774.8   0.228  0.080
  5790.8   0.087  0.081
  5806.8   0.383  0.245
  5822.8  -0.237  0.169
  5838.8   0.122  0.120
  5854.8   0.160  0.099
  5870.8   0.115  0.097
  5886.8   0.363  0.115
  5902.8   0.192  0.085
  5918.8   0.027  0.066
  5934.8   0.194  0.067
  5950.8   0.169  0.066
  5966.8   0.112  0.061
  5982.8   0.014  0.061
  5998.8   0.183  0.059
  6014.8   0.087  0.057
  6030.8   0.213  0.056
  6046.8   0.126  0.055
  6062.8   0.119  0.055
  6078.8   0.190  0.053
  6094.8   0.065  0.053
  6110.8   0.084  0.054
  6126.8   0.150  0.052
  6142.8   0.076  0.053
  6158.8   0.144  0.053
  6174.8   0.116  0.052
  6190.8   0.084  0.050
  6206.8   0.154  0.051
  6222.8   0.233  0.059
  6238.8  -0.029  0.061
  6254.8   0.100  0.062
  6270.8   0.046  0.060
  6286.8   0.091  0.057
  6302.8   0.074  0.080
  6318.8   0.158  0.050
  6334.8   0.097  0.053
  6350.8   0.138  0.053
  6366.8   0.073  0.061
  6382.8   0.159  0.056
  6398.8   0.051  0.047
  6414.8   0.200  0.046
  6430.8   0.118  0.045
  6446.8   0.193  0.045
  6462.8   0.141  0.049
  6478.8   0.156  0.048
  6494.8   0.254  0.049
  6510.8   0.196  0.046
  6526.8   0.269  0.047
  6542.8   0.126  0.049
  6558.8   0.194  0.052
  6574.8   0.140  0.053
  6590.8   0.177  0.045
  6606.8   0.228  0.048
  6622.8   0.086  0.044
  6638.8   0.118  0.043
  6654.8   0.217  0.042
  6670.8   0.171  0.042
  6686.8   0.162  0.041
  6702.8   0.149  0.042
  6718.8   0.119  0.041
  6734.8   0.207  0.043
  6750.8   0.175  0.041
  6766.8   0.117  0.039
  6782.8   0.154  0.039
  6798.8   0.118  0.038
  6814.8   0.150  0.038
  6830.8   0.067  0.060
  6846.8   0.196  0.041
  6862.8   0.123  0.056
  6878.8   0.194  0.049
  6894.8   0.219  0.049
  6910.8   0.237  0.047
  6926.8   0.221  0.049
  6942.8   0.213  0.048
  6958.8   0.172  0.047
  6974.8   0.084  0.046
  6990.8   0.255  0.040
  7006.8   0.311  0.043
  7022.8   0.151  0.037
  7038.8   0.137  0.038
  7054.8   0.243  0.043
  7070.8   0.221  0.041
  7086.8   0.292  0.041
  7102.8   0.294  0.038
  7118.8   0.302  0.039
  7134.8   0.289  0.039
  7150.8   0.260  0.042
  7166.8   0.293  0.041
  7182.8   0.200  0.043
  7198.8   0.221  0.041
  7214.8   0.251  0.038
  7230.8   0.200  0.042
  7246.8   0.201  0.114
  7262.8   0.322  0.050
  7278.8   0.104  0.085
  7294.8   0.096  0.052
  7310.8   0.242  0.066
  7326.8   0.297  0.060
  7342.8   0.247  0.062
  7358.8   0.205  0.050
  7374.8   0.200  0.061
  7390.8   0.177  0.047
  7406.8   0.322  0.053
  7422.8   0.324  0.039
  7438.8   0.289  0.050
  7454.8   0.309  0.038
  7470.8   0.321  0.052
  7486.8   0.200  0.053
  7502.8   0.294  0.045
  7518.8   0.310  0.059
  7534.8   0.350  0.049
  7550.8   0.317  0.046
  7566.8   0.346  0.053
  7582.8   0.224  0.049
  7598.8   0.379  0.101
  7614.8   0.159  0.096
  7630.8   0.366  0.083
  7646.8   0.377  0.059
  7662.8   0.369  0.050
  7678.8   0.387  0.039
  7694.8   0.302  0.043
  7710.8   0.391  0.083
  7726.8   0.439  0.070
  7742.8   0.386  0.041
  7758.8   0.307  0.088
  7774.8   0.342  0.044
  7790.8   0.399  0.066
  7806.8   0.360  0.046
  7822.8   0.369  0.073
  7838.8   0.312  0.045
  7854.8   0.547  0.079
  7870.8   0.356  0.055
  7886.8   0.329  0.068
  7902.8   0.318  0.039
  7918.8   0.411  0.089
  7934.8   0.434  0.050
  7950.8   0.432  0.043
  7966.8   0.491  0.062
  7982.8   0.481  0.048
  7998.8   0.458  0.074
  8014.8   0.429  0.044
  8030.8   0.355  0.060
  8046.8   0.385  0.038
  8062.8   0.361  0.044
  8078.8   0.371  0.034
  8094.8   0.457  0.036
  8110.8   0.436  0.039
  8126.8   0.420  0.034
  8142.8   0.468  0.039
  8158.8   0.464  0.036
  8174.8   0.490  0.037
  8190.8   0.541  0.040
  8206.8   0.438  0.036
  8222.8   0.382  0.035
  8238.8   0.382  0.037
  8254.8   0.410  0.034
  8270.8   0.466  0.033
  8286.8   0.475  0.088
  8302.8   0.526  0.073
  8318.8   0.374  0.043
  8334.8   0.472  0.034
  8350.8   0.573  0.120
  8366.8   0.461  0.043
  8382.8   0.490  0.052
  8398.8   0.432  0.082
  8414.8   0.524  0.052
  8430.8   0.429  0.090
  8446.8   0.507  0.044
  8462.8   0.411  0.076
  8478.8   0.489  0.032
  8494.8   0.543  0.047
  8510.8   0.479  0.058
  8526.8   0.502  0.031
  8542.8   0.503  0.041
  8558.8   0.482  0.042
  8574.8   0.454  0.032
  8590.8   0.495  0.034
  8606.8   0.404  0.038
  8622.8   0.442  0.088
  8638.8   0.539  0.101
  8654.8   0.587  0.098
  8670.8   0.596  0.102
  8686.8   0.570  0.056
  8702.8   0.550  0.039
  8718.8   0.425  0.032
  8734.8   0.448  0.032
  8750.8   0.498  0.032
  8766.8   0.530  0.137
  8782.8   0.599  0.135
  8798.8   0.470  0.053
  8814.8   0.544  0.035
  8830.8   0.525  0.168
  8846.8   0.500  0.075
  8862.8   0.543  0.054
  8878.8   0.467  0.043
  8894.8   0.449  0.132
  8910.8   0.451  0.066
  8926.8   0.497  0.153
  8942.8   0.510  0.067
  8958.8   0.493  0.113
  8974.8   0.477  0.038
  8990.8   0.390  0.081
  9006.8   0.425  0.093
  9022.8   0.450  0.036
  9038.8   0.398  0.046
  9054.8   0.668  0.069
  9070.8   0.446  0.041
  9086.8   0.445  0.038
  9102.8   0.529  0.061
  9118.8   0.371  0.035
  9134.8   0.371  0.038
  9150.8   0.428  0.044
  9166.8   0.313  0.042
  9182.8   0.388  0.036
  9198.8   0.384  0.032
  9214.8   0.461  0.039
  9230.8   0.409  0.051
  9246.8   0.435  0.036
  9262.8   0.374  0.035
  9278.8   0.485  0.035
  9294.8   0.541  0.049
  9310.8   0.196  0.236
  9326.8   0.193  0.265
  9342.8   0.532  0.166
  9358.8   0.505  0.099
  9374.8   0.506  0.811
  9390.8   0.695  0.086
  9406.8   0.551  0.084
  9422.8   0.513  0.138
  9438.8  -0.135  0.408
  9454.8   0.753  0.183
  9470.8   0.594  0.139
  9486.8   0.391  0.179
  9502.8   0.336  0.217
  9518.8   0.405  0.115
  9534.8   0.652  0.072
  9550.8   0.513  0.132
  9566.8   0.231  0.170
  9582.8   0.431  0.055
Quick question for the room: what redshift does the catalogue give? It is 0.77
